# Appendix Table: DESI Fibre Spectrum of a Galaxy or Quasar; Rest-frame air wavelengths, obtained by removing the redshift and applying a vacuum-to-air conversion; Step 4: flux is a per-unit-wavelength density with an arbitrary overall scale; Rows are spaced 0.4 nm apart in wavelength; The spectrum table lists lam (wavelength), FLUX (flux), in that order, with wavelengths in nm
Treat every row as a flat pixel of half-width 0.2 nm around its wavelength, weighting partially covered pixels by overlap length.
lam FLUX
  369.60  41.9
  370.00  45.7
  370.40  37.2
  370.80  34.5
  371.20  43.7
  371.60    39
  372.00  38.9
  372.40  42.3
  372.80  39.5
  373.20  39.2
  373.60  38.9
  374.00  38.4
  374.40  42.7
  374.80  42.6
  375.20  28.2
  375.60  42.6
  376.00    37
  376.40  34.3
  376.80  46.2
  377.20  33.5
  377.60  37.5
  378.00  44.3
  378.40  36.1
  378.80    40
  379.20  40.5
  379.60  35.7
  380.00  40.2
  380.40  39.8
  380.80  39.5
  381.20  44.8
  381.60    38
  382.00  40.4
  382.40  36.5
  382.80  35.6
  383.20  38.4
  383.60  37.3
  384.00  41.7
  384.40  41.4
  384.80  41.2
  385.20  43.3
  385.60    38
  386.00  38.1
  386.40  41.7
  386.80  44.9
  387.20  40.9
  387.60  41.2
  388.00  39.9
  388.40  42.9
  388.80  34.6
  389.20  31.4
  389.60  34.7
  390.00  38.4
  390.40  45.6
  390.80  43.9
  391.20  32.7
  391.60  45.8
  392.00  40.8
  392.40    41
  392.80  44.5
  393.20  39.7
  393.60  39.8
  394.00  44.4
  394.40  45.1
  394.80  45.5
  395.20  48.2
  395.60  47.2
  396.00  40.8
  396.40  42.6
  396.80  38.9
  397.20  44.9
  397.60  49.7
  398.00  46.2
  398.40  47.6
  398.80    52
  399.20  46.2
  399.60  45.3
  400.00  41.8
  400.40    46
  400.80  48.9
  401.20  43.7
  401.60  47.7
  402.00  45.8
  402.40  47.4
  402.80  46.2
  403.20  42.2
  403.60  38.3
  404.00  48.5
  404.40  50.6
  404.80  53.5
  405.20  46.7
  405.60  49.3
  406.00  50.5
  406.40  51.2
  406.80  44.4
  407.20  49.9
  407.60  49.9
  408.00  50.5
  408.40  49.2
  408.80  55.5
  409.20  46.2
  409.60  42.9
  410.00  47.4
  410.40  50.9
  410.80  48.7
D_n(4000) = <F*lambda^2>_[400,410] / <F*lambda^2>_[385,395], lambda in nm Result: 1.26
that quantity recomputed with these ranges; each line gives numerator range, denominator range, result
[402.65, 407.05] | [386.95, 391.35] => 1.32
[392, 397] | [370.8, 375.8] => 1.22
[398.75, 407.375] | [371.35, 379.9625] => 1.39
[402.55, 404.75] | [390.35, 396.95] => 1.13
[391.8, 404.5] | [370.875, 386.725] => 1.26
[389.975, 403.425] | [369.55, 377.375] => 1.28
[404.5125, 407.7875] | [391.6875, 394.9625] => 1.24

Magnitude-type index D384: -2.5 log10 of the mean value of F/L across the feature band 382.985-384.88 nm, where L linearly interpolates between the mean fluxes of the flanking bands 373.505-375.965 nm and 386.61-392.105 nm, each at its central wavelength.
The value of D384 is -0.01 mag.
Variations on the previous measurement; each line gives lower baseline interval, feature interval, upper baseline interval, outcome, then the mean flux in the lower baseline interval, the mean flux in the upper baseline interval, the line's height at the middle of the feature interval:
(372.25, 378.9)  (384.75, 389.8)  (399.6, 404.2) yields 0.06 mag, 39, 45.1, 41.7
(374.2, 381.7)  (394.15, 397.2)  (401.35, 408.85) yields 0.02 mag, 39.1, 48.1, 45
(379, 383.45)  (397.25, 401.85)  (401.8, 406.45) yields -0.02 mag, 39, 47.4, 45.7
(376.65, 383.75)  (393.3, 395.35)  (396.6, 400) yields 0.01 mag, 39.1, 46.1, 44.5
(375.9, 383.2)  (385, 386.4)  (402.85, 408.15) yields 0.03 mag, 38.9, 48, 41.1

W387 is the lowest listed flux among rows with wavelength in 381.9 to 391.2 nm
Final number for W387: 31.4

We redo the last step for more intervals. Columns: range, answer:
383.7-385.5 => 41.2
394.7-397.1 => 38.9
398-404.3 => 38.3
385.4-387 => 38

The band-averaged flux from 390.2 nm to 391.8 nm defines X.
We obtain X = 42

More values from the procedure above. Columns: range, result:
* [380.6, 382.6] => 39.8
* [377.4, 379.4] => 39.7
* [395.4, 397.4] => 42.9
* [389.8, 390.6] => 42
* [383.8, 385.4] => 41.9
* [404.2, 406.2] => 50.1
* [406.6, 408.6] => 48.8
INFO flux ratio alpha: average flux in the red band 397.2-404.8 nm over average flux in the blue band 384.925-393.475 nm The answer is 1.16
